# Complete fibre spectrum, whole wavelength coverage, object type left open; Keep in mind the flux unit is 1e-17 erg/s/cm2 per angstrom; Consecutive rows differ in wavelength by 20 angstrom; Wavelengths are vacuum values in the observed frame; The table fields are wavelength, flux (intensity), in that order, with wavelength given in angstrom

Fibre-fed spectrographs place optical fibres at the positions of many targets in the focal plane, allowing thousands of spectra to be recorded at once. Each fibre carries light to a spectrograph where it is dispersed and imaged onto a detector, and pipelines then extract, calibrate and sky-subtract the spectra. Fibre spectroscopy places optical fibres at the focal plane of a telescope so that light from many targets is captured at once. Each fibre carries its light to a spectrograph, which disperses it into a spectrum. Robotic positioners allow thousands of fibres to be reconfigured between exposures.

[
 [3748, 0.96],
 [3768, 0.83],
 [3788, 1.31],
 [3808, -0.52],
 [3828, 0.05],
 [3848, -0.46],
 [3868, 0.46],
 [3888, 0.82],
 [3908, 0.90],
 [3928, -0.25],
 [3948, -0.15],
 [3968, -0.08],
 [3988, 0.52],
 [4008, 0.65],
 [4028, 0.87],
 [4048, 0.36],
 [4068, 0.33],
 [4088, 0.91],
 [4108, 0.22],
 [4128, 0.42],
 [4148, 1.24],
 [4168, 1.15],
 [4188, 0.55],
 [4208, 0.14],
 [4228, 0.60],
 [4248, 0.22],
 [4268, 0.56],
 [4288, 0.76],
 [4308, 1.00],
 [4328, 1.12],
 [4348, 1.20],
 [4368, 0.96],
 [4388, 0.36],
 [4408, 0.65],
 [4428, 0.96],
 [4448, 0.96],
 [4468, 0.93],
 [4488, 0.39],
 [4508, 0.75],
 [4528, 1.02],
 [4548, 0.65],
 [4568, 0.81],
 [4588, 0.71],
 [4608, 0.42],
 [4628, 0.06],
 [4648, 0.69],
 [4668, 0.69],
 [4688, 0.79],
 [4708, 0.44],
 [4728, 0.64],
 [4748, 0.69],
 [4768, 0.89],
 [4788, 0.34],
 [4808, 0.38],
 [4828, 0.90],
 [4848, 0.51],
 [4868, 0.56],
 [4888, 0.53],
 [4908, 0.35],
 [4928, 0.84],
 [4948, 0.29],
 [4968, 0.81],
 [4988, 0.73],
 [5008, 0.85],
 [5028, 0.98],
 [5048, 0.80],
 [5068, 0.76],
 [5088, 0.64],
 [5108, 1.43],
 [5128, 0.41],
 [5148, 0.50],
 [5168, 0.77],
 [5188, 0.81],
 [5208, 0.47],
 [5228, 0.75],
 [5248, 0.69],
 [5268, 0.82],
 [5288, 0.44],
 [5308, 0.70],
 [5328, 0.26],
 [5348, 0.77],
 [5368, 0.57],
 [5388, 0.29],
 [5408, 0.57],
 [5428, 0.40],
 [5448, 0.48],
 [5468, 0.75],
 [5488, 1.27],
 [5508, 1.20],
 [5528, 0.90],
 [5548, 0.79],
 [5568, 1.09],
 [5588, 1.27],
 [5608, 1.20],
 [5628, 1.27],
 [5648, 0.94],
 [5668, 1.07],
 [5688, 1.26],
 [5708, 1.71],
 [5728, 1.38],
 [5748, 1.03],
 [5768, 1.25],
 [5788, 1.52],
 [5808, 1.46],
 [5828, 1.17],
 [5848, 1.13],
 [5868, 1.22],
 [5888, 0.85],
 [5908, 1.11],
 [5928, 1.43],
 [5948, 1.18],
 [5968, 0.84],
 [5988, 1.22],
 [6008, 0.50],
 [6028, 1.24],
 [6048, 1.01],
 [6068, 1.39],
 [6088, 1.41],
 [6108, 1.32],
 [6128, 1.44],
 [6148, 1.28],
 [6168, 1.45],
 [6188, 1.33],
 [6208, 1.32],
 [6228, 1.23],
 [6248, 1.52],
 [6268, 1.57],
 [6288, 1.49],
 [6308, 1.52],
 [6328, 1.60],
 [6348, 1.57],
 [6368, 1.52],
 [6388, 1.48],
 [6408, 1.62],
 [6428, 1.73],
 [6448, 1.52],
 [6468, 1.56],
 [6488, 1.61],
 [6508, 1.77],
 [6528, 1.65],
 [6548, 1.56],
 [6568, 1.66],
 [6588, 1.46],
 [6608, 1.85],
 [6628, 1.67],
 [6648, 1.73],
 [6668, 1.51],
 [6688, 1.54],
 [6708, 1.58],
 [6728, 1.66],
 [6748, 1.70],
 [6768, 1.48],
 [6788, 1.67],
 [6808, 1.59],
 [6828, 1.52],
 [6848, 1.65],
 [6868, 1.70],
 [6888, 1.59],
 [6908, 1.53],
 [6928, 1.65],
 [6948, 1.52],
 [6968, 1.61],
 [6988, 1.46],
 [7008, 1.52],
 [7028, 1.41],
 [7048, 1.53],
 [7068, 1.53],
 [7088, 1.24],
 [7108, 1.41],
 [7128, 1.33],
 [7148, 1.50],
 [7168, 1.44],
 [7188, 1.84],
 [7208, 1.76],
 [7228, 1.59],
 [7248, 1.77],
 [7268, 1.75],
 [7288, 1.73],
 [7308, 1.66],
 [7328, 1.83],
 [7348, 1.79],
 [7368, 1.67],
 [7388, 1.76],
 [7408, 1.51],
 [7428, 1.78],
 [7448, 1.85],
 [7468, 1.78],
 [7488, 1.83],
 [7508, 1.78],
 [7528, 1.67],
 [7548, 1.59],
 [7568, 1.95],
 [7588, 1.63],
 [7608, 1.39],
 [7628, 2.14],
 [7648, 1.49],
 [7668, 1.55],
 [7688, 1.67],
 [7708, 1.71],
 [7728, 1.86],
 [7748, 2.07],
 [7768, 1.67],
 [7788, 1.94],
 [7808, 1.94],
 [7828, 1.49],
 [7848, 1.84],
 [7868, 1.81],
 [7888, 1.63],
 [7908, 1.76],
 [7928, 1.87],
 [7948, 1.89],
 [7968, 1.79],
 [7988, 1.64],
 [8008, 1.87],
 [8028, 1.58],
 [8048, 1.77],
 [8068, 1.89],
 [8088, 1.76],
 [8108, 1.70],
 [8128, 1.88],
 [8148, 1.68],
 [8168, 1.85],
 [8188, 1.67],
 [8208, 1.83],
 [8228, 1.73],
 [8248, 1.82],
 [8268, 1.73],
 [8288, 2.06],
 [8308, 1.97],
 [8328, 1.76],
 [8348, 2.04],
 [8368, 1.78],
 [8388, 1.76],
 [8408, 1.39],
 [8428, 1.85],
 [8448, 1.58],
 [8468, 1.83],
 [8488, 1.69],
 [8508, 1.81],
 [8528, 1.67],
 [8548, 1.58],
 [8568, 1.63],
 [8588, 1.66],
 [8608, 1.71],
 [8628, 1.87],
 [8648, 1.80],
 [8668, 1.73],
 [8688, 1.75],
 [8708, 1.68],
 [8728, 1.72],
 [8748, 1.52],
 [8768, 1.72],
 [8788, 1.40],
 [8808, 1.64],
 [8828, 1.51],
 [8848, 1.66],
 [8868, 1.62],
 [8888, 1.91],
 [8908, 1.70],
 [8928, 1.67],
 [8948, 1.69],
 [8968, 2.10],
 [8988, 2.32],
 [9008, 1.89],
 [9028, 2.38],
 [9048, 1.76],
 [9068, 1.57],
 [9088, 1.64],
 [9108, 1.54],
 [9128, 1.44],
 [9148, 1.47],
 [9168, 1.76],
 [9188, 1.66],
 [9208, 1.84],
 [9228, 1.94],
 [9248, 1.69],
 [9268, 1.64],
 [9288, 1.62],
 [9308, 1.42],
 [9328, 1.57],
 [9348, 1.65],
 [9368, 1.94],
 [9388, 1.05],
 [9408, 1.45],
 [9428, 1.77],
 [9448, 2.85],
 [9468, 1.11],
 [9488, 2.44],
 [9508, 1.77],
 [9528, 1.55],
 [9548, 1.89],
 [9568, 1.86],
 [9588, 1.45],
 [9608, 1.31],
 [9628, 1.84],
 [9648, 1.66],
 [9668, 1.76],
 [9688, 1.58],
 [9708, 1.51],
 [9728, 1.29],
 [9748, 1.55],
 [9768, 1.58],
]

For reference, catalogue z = 0.37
